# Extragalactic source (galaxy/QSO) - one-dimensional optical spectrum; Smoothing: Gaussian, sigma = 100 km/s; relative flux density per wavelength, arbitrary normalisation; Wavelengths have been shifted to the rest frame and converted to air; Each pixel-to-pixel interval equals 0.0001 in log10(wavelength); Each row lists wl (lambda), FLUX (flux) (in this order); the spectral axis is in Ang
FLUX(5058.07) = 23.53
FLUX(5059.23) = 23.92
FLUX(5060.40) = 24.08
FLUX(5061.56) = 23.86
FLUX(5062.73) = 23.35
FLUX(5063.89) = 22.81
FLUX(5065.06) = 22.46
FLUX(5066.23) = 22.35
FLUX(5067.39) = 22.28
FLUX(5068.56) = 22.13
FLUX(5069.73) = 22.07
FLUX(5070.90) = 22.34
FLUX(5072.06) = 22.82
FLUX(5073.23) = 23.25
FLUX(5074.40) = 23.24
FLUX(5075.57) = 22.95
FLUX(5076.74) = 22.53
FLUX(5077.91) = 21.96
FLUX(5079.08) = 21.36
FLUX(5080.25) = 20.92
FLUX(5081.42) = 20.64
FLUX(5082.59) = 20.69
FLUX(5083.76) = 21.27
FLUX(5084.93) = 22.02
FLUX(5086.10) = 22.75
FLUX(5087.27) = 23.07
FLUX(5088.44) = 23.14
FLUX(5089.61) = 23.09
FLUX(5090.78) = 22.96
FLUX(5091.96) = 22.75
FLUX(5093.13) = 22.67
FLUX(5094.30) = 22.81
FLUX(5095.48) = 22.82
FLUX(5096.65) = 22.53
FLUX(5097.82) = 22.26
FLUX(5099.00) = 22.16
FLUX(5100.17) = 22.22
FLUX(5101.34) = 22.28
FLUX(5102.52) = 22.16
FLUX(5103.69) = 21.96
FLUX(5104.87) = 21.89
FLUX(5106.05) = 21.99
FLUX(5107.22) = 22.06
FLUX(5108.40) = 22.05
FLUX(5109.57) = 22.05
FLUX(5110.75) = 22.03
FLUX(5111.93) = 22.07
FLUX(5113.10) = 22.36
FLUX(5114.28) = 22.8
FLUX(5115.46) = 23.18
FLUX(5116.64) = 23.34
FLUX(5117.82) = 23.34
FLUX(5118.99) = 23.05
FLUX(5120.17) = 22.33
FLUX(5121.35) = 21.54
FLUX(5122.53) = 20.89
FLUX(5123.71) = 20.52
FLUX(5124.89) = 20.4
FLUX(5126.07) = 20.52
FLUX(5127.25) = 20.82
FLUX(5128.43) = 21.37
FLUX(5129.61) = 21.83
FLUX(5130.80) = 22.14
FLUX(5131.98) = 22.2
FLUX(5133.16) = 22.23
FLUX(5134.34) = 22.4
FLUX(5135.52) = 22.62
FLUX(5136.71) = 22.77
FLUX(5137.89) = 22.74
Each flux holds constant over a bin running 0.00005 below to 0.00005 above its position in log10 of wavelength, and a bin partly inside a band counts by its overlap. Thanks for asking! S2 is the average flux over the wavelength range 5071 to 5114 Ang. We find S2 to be 22.3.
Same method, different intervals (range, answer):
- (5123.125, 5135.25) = 21.5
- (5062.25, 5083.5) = 22.2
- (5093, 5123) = 22.3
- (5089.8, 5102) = 22.6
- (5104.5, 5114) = 22.1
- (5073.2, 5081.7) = 22.1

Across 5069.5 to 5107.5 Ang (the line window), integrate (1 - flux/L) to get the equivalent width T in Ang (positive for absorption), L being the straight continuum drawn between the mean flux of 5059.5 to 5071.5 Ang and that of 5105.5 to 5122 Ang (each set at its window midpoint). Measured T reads 0.6 Ang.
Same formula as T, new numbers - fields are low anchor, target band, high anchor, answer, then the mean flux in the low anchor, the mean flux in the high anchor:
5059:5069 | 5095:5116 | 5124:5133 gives -0.3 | 23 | 21.3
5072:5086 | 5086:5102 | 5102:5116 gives -0.4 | 22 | 22.2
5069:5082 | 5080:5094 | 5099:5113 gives 0.0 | 22.2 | 22.1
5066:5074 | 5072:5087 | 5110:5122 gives 0.3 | 22.5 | 22.6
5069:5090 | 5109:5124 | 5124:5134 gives -0.5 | 22.2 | 21.4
